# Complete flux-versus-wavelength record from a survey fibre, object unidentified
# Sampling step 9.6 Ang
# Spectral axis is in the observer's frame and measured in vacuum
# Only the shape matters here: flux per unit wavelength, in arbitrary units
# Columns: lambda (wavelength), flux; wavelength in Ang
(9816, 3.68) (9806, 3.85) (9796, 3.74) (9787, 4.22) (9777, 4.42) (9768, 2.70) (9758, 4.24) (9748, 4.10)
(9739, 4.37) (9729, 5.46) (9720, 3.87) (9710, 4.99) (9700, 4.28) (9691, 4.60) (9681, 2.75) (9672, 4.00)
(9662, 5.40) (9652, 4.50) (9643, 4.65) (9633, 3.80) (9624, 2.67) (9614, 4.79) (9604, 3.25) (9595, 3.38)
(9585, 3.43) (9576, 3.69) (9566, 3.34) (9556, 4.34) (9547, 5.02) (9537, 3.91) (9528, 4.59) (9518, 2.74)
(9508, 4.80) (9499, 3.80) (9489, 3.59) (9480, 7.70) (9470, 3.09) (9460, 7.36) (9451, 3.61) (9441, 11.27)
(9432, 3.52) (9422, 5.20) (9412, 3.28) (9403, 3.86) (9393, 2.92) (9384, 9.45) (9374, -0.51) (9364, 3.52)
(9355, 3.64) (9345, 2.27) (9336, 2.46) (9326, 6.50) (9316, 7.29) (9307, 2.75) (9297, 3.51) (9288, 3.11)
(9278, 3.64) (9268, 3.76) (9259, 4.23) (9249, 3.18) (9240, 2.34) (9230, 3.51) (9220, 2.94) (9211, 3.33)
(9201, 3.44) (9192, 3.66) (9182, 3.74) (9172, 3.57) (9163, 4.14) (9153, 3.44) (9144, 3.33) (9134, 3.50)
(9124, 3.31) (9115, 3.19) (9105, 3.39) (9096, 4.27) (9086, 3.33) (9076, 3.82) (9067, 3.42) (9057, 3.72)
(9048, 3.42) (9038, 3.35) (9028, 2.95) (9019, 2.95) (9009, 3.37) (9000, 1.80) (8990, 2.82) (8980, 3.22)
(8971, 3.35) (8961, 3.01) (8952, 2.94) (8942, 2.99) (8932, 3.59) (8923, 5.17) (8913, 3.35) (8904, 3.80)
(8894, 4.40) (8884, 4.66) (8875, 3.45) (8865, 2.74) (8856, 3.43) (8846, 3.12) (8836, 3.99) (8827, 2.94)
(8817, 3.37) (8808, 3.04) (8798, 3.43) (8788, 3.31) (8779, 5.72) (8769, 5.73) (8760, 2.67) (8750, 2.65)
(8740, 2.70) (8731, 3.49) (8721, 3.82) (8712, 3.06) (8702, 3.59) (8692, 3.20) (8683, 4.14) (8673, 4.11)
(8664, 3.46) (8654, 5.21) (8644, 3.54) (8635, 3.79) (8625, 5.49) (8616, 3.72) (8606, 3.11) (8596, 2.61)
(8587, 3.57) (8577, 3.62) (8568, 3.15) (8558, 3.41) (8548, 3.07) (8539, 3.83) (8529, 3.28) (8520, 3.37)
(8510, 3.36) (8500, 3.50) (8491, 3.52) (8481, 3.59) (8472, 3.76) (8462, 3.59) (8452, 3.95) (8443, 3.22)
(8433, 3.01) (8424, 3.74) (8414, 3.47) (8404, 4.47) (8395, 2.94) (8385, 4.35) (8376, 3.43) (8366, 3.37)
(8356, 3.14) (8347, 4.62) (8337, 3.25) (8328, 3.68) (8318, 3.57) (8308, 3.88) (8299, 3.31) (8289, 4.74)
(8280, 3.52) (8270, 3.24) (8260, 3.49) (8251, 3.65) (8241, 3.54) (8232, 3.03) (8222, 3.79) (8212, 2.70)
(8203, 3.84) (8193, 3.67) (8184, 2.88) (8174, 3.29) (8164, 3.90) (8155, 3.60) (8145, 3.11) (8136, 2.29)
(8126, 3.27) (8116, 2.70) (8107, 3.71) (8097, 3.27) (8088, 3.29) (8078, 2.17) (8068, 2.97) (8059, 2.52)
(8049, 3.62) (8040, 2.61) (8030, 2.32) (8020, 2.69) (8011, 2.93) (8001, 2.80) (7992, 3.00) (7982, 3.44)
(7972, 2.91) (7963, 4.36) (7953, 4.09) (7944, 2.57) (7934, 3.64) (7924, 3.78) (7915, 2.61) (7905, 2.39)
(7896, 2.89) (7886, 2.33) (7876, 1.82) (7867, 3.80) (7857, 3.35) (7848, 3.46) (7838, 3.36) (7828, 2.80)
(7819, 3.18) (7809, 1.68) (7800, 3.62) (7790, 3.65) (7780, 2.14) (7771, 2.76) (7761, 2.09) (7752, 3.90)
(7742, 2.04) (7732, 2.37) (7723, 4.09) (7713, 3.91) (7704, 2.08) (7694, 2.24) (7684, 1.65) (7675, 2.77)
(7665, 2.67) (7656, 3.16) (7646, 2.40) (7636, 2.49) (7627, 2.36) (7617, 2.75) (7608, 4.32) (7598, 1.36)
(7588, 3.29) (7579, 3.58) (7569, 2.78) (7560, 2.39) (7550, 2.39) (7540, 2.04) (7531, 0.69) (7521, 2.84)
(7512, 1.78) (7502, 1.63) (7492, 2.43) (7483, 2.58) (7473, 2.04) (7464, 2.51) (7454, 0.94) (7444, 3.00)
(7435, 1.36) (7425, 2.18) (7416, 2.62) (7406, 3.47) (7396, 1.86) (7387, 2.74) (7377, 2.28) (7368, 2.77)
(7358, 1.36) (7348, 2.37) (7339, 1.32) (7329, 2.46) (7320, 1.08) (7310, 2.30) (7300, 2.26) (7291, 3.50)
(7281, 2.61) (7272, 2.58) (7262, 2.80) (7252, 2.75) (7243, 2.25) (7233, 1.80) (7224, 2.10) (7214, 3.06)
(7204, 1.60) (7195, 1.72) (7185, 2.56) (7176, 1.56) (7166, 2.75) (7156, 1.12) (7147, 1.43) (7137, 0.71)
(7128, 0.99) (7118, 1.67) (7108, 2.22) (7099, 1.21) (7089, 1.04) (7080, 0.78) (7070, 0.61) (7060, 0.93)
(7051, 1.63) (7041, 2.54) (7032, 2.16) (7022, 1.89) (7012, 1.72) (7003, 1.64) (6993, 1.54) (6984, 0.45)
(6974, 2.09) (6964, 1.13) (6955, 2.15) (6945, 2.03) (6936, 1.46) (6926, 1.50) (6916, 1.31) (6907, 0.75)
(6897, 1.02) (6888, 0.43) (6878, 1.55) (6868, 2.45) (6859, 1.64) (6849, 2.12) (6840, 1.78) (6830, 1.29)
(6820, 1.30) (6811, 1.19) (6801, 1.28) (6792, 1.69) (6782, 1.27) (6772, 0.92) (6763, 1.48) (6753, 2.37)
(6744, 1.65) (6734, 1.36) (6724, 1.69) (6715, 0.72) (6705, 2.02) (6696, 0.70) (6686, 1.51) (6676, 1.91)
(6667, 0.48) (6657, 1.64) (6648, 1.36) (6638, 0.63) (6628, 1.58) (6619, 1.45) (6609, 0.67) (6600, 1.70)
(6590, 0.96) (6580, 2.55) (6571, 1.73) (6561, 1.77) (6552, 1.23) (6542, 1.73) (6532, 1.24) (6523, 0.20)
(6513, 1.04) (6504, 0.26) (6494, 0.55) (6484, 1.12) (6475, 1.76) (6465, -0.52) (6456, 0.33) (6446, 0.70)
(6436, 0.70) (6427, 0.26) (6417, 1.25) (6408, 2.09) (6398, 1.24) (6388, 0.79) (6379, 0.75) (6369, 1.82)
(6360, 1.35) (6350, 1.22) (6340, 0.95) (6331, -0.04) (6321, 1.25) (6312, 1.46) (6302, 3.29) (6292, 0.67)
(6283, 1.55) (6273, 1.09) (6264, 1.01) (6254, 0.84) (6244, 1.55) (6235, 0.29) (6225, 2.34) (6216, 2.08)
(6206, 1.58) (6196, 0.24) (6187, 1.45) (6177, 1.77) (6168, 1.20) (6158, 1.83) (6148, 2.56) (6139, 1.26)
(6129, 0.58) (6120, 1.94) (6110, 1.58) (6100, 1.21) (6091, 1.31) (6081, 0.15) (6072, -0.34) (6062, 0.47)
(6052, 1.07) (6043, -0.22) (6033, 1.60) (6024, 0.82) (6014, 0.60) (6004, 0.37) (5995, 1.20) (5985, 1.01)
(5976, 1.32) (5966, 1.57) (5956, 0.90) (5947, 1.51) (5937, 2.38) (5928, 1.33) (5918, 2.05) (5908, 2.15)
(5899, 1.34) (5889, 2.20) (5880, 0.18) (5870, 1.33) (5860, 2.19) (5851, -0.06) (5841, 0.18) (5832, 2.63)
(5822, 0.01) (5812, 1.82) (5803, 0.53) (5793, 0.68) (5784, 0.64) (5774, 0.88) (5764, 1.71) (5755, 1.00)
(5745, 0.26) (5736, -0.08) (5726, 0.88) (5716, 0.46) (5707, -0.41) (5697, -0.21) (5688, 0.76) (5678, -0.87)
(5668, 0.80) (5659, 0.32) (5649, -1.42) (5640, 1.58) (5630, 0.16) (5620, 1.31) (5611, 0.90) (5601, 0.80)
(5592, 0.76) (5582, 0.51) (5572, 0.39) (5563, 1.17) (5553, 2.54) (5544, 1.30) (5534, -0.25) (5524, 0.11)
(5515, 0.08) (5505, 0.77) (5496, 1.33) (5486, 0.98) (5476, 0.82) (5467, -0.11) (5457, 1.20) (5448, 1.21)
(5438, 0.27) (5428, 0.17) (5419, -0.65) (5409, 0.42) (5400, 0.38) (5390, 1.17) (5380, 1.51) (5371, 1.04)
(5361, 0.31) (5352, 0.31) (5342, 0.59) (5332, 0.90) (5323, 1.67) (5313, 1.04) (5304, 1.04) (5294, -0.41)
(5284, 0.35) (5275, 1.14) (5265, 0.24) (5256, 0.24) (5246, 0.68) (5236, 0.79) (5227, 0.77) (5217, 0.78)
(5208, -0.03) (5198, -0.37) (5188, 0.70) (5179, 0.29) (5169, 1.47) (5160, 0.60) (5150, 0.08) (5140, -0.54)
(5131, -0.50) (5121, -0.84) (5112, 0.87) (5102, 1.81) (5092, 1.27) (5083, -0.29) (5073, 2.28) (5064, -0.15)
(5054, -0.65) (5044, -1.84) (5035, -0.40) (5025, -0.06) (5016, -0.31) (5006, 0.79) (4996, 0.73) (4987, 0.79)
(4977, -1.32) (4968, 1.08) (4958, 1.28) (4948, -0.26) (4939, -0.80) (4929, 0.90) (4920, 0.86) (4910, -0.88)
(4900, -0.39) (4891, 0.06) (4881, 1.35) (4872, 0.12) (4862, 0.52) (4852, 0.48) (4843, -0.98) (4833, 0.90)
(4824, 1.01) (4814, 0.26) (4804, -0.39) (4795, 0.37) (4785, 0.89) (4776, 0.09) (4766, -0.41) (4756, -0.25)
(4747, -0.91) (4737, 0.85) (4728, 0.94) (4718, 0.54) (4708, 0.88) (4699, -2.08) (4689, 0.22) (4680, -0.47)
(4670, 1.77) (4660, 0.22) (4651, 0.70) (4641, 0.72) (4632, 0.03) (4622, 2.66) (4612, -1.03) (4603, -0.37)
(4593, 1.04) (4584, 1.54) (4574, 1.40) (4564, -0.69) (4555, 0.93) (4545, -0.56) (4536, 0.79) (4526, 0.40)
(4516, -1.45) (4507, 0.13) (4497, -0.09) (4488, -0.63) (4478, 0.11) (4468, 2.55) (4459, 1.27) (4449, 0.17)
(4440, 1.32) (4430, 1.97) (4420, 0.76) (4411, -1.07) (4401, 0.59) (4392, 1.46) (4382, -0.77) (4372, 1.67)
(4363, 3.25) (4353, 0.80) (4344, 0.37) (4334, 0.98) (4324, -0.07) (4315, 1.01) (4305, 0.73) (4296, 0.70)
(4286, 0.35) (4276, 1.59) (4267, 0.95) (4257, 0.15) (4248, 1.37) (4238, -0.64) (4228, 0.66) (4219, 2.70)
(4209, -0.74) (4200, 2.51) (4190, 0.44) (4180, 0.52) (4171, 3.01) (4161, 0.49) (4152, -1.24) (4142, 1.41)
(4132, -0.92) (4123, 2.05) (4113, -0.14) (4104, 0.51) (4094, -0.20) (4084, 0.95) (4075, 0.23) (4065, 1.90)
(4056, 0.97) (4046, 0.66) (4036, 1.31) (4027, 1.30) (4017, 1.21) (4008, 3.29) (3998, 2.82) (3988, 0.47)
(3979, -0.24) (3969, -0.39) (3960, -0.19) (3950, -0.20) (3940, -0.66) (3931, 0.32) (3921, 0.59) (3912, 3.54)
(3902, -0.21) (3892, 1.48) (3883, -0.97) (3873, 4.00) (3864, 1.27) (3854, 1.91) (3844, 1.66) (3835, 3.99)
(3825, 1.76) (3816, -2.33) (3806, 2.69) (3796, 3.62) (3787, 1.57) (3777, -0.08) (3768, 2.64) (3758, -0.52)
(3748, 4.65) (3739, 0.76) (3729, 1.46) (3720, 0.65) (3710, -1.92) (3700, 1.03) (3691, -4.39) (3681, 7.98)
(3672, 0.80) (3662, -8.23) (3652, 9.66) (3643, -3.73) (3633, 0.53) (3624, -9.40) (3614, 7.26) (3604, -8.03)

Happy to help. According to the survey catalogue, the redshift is 0.798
